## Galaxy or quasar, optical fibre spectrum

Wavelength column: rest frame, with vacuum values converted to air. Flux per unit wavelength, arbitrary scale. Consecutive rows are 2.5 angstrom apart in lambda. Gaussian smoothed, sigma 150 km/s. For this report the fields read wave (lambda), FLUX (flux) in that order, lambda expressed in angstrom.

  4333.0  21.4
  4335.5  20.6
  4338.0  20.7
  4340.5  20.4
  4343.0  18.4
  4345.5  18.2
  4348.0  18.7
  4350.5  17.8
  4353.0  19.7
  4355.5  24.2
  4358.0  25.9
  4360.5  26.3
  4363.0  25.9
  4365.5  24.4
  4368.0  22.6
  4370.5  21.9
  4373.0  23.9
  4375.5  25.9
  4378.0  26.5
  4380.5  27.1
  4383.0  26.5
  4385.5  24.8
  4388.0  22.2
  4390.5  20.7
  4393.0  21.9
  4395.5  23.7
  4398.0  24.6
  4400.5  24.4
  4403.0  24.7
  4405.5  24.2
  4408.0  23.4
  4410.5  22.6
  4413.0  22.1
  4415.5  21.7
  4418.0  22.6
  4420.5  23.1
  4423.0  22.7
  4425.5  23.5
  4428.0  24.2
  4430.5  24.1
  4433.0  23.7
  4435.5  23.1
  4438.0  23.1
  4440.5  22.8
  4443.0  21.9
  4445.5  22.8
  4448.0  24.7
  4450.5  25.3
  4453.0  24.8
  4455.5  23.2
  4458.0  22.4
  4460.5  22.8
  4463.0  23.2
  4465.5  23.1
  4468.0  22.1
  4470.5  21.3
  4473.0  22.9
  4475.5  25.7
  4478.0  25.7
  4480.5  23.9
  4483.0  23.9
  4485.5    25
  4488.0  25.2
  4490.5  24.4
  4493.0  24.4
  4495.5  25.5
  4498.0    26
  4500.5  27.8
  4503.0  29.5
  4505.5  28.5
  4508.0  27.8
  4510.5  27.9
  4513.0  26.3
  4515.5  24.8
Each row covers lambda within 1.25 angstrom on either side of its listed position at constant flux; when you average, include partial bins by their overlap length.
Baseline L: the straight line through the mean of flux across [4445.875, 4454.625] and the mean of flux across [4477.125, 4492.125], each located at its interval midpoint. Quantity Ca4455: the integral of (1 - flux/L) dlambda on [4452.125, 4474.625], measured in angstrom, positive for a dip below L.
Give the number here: 1.6 angstrom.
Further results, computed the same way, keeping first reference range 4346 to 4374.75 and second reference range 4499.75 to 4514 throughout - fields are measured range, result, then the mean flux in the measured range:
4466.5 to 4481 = 1.8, 23.6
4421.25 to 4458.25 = 3.0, 23.5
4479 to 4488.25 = 0.9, 24.5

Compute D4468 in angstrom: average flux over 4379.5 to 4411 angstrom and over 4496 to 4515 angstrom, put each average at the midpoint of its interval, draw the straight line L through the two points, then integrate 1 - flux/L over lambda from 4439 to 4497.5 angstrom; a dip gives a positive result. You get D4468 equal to 5.5 angstrom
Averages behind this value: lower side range 23.9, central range 23.8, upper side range 27.5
